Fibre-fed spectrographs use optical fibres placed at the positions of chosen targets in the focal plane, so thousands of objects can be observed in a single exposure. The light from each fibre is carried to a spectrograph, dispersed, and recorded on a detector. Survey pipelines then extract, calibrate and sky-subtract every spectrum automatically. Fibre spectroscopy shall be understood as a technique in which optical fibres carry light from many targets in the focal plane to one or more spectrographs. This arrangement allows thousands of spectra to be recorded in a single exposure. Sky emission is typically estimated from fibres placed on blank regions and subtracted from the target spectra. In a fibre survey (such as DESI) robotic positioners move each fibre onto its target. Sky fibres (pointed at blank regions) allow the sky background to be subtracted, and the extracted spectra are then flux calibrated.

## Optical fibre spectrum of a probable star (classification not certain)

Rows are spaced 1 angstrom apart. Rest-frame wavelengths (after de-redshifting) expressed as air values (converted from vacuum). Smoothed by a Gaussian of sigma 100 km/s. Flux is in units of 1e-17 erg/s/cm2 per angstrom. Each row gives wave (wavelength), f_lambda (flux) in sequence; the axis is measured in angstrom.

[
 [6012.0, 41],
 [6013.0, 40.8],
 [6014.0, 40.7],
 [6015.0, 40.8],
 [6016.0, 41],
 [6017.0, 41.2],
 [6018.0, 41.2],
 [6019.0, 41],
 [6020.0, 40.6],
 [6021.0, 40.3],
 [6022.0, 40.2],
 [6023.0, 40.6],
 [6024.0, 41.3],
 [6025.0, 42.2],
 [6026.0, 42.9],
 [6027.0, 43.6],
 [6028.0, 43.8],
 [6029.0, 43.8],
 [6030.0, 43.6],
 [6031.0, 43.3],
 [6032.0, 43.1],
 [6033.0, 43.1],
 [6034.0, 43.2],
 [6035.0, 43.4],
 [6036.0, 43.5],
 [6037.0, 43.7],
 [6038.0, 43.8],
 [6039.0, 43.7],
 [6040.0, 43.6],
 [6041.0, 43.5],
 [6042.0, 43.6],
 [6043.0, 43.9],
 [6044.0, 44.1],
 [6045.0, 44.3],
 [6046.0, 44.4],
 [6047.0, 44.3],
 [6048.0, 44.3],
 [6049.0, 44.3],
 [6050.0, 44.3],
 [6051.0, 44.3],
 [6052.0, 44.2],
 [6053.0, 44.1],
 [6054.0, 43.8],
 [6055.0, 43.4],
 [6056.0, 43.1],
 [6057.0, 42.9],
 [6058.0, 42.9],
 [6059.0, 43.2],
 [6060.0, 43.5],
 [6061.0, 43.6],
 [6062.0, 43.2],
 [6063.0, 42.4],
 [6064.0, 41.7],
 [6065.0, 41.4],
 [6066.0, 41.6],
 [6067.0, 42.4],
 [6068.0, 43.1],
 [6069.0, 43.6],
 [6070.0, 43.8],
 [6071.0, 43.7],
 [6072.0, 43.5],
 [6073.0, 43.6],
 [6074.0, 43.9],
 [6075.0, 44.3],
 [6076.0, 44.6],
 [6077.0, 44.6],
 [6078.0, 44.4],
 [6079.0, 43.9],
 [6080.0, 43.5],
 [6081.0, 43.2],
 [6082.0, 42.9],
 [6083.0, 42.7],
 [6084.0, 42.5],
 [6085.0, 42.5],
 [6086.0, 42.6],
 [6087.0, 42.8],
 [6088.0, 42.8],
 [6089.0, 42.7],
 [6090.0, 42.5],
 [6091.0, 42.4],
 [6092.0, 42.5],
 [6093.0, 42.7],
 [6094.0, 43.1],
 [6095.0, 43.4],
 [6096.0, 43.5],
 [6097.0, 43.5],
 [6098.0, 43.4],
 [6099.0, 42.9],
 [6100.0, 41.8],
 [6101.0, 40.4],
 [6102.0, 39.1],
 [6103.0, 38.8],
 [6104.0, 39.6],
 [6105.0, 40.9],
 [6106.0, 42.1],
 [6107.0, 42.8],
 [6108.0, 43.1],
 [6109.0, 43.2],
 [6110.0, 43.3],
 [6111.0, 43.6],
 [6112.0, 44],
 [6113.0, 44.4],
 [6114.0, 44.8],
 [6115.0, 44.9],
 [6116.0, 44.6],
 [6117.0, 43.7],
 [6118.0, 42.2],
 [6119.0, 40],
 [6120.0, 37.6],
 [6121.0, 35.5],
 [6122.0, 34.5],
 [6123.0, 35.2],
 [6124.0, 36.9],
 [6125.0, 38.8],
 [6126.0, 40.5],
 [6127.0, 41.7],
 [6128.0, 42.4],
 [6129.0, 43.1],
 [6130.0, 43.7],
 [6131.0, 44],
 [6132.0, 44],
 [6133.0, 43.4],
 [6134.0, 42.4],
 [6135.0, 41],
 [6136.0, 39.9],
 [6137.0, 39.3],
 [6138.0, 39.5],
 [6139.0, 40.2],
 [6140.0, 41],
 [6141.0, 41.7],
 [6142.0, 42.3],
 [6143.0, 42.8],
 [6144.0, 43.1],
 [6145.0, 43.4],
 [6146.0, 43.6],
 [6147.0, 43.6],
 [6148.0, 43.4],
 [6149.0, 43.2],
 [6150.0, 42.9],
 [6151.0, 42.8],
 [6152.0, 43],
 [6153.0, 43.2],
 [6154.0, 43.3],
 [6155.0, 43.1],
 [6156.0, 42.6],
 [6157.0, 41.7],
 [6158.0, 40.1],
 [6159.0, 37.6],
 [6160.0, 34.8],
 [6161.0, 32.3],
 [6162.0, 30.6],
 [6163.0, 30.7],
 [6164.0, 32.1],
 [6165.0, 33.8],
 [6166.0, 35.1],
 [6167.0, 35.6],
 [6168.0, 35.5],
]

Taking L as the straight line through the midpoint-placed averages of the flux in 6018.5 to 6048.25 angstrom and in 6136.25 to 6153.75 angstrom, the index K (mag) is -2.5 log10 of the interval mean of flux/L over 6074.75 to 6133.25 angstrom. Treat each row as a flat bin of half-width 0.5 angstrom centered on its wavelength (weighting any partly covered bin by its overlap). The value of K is 0.01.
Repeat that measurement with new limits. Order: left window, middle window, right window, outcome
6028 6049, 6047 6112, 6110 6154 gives -0.002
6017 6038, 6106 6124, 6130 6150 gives 0.021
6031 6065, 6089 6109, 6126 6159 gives 0.020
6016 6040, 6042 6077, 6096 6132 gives -0.036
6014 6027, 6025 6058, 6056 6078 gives -0.040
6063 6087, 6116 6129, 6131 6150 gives 0.080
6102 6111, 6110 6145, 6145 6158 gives 0.022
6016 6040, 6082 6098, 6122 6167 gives -0.041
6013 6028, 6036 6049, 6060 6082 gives -0.044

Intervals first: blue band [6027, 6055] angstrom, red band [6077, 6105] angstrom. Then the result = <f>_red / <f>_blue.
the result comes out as 1.0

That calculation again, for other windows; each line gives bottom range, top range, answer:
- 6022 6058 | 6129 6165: 0.94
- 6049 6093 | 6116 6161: 0.95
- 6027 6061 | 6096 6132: 0.95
